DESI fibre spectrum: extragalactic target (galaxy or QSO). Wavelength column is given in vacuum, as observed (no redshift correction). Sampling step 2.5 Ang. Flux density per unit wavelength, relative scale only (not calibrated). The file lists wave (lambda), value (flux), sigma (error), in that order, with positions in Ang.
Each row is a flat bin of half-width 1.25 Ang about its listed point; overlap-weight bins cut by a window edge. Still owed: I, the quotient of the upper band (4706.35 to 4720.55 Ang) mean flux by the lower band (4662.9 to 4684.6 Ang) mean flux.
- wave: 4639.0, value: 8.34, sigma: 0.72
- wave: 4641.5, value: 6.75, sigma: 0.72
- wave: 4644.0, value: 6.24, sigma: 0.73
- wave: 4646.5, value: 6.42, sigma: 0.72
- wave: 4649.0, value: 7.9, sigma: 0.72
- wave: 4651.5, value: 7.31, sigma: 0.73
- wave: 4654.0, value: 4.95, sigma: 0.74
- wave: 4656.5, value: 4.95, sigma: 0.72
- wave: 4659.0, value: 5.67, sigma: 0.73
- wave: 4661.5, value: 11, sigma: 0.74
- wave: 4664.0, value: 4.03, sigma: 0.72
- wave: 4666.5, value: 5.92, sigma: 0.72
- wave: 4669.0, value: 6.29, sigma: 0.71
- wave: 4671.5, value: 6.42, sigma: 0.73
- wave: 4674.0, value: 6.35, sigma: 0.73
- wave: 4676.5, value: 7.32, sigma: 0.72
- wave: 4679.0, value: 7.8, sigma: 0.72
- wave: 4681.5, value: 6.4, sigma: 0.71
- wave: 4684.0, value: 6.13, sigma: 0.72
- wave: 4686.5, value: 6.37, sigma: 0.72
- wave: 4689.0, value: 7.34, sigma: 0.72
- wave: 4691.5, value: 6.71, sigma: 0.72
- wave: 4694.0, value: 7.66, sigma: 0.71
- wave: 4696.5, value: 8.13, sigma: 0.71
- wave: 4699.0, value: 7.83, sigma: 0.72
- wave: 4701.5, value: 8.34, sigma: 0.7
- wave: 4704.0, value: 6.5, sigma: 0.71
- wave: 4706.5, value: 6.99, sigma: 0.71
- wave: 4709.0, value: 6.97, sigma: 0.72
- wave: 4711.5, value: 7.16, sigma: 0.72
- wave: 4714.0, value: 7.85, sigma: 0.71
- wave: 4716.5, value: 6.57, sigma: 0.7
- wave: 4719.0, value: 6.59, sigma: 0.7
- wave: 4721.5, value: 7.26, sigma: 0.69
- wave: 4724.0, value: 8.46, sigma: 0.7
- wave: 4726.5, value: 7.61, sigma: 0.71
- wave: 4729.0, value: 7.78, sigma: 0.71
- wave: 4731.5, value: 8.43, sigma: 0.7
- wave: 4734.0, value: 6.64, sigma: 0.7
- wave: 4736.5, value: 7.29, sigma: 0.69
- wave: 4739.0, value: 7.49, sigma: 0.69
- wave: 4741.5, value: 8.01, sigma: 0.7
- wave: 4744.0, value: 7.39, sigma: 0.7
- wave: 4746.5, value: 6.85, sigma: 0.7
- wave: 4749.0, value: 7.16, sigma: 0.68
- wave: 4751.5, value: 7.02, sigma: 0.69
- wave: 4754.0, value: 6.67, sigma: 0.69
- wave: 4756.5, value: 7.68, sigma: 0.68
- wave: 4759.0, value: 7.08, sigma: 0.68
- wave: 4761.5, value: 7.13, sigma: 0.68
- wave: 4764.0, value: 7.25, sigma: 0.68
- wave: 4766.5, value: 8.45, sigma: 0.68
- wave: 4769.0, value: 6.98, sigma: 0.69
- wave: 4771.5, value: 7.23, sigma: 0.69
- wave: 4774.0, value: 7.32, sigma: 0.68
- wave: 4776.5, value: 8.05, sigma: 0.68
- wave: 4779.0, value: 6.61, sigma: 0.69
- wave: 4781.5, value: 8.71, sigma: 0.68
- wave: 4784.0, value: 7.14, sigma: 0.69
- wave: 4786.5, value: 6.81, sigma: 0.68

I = 1.1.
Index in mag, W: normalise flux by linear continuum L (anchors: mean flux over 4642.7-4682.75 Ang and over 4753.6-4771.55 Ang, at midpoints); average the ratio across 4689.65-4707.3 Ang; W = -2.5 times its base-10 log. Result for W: -0.09 mag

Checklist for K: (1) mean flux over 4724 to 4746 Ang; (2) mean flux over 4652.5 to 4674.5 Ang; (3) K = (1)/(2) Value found 1.23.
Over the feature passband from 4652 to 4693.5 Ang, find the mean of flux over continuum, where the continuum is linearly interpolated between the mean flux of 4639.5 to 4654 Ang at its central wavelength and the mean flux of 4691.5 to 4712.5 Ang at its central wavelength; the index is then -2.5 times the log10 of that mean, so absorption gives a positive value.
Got 0.094 mag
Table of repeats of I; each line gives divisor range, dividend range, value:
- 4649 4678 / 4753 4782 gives 1.15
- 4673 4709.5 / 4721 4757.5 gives 1.04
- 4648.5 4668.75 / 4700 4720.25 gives 1.11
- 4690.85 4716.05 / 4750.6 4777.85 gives 0.99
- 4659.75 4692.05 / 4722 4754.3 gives 1.10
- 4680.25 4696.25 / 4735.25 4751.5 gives 1.07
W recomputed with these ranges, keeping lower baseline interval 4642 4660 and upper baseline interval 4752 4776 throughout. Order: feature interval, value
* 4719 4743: -0.09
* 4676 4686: -0.05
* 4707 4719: -0.04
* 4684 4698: -0.08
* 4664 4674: 0.08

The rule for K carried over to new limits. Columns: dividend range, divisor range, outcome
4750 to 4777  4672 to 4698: 1.05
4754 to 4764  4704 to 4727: 1.00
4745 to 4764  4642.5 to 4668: 1.10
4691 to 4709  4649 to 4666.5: 1.16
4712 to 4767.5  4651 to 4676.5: 1.17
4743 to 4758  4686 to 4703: 0.95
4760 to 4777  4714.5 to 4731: 1.00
